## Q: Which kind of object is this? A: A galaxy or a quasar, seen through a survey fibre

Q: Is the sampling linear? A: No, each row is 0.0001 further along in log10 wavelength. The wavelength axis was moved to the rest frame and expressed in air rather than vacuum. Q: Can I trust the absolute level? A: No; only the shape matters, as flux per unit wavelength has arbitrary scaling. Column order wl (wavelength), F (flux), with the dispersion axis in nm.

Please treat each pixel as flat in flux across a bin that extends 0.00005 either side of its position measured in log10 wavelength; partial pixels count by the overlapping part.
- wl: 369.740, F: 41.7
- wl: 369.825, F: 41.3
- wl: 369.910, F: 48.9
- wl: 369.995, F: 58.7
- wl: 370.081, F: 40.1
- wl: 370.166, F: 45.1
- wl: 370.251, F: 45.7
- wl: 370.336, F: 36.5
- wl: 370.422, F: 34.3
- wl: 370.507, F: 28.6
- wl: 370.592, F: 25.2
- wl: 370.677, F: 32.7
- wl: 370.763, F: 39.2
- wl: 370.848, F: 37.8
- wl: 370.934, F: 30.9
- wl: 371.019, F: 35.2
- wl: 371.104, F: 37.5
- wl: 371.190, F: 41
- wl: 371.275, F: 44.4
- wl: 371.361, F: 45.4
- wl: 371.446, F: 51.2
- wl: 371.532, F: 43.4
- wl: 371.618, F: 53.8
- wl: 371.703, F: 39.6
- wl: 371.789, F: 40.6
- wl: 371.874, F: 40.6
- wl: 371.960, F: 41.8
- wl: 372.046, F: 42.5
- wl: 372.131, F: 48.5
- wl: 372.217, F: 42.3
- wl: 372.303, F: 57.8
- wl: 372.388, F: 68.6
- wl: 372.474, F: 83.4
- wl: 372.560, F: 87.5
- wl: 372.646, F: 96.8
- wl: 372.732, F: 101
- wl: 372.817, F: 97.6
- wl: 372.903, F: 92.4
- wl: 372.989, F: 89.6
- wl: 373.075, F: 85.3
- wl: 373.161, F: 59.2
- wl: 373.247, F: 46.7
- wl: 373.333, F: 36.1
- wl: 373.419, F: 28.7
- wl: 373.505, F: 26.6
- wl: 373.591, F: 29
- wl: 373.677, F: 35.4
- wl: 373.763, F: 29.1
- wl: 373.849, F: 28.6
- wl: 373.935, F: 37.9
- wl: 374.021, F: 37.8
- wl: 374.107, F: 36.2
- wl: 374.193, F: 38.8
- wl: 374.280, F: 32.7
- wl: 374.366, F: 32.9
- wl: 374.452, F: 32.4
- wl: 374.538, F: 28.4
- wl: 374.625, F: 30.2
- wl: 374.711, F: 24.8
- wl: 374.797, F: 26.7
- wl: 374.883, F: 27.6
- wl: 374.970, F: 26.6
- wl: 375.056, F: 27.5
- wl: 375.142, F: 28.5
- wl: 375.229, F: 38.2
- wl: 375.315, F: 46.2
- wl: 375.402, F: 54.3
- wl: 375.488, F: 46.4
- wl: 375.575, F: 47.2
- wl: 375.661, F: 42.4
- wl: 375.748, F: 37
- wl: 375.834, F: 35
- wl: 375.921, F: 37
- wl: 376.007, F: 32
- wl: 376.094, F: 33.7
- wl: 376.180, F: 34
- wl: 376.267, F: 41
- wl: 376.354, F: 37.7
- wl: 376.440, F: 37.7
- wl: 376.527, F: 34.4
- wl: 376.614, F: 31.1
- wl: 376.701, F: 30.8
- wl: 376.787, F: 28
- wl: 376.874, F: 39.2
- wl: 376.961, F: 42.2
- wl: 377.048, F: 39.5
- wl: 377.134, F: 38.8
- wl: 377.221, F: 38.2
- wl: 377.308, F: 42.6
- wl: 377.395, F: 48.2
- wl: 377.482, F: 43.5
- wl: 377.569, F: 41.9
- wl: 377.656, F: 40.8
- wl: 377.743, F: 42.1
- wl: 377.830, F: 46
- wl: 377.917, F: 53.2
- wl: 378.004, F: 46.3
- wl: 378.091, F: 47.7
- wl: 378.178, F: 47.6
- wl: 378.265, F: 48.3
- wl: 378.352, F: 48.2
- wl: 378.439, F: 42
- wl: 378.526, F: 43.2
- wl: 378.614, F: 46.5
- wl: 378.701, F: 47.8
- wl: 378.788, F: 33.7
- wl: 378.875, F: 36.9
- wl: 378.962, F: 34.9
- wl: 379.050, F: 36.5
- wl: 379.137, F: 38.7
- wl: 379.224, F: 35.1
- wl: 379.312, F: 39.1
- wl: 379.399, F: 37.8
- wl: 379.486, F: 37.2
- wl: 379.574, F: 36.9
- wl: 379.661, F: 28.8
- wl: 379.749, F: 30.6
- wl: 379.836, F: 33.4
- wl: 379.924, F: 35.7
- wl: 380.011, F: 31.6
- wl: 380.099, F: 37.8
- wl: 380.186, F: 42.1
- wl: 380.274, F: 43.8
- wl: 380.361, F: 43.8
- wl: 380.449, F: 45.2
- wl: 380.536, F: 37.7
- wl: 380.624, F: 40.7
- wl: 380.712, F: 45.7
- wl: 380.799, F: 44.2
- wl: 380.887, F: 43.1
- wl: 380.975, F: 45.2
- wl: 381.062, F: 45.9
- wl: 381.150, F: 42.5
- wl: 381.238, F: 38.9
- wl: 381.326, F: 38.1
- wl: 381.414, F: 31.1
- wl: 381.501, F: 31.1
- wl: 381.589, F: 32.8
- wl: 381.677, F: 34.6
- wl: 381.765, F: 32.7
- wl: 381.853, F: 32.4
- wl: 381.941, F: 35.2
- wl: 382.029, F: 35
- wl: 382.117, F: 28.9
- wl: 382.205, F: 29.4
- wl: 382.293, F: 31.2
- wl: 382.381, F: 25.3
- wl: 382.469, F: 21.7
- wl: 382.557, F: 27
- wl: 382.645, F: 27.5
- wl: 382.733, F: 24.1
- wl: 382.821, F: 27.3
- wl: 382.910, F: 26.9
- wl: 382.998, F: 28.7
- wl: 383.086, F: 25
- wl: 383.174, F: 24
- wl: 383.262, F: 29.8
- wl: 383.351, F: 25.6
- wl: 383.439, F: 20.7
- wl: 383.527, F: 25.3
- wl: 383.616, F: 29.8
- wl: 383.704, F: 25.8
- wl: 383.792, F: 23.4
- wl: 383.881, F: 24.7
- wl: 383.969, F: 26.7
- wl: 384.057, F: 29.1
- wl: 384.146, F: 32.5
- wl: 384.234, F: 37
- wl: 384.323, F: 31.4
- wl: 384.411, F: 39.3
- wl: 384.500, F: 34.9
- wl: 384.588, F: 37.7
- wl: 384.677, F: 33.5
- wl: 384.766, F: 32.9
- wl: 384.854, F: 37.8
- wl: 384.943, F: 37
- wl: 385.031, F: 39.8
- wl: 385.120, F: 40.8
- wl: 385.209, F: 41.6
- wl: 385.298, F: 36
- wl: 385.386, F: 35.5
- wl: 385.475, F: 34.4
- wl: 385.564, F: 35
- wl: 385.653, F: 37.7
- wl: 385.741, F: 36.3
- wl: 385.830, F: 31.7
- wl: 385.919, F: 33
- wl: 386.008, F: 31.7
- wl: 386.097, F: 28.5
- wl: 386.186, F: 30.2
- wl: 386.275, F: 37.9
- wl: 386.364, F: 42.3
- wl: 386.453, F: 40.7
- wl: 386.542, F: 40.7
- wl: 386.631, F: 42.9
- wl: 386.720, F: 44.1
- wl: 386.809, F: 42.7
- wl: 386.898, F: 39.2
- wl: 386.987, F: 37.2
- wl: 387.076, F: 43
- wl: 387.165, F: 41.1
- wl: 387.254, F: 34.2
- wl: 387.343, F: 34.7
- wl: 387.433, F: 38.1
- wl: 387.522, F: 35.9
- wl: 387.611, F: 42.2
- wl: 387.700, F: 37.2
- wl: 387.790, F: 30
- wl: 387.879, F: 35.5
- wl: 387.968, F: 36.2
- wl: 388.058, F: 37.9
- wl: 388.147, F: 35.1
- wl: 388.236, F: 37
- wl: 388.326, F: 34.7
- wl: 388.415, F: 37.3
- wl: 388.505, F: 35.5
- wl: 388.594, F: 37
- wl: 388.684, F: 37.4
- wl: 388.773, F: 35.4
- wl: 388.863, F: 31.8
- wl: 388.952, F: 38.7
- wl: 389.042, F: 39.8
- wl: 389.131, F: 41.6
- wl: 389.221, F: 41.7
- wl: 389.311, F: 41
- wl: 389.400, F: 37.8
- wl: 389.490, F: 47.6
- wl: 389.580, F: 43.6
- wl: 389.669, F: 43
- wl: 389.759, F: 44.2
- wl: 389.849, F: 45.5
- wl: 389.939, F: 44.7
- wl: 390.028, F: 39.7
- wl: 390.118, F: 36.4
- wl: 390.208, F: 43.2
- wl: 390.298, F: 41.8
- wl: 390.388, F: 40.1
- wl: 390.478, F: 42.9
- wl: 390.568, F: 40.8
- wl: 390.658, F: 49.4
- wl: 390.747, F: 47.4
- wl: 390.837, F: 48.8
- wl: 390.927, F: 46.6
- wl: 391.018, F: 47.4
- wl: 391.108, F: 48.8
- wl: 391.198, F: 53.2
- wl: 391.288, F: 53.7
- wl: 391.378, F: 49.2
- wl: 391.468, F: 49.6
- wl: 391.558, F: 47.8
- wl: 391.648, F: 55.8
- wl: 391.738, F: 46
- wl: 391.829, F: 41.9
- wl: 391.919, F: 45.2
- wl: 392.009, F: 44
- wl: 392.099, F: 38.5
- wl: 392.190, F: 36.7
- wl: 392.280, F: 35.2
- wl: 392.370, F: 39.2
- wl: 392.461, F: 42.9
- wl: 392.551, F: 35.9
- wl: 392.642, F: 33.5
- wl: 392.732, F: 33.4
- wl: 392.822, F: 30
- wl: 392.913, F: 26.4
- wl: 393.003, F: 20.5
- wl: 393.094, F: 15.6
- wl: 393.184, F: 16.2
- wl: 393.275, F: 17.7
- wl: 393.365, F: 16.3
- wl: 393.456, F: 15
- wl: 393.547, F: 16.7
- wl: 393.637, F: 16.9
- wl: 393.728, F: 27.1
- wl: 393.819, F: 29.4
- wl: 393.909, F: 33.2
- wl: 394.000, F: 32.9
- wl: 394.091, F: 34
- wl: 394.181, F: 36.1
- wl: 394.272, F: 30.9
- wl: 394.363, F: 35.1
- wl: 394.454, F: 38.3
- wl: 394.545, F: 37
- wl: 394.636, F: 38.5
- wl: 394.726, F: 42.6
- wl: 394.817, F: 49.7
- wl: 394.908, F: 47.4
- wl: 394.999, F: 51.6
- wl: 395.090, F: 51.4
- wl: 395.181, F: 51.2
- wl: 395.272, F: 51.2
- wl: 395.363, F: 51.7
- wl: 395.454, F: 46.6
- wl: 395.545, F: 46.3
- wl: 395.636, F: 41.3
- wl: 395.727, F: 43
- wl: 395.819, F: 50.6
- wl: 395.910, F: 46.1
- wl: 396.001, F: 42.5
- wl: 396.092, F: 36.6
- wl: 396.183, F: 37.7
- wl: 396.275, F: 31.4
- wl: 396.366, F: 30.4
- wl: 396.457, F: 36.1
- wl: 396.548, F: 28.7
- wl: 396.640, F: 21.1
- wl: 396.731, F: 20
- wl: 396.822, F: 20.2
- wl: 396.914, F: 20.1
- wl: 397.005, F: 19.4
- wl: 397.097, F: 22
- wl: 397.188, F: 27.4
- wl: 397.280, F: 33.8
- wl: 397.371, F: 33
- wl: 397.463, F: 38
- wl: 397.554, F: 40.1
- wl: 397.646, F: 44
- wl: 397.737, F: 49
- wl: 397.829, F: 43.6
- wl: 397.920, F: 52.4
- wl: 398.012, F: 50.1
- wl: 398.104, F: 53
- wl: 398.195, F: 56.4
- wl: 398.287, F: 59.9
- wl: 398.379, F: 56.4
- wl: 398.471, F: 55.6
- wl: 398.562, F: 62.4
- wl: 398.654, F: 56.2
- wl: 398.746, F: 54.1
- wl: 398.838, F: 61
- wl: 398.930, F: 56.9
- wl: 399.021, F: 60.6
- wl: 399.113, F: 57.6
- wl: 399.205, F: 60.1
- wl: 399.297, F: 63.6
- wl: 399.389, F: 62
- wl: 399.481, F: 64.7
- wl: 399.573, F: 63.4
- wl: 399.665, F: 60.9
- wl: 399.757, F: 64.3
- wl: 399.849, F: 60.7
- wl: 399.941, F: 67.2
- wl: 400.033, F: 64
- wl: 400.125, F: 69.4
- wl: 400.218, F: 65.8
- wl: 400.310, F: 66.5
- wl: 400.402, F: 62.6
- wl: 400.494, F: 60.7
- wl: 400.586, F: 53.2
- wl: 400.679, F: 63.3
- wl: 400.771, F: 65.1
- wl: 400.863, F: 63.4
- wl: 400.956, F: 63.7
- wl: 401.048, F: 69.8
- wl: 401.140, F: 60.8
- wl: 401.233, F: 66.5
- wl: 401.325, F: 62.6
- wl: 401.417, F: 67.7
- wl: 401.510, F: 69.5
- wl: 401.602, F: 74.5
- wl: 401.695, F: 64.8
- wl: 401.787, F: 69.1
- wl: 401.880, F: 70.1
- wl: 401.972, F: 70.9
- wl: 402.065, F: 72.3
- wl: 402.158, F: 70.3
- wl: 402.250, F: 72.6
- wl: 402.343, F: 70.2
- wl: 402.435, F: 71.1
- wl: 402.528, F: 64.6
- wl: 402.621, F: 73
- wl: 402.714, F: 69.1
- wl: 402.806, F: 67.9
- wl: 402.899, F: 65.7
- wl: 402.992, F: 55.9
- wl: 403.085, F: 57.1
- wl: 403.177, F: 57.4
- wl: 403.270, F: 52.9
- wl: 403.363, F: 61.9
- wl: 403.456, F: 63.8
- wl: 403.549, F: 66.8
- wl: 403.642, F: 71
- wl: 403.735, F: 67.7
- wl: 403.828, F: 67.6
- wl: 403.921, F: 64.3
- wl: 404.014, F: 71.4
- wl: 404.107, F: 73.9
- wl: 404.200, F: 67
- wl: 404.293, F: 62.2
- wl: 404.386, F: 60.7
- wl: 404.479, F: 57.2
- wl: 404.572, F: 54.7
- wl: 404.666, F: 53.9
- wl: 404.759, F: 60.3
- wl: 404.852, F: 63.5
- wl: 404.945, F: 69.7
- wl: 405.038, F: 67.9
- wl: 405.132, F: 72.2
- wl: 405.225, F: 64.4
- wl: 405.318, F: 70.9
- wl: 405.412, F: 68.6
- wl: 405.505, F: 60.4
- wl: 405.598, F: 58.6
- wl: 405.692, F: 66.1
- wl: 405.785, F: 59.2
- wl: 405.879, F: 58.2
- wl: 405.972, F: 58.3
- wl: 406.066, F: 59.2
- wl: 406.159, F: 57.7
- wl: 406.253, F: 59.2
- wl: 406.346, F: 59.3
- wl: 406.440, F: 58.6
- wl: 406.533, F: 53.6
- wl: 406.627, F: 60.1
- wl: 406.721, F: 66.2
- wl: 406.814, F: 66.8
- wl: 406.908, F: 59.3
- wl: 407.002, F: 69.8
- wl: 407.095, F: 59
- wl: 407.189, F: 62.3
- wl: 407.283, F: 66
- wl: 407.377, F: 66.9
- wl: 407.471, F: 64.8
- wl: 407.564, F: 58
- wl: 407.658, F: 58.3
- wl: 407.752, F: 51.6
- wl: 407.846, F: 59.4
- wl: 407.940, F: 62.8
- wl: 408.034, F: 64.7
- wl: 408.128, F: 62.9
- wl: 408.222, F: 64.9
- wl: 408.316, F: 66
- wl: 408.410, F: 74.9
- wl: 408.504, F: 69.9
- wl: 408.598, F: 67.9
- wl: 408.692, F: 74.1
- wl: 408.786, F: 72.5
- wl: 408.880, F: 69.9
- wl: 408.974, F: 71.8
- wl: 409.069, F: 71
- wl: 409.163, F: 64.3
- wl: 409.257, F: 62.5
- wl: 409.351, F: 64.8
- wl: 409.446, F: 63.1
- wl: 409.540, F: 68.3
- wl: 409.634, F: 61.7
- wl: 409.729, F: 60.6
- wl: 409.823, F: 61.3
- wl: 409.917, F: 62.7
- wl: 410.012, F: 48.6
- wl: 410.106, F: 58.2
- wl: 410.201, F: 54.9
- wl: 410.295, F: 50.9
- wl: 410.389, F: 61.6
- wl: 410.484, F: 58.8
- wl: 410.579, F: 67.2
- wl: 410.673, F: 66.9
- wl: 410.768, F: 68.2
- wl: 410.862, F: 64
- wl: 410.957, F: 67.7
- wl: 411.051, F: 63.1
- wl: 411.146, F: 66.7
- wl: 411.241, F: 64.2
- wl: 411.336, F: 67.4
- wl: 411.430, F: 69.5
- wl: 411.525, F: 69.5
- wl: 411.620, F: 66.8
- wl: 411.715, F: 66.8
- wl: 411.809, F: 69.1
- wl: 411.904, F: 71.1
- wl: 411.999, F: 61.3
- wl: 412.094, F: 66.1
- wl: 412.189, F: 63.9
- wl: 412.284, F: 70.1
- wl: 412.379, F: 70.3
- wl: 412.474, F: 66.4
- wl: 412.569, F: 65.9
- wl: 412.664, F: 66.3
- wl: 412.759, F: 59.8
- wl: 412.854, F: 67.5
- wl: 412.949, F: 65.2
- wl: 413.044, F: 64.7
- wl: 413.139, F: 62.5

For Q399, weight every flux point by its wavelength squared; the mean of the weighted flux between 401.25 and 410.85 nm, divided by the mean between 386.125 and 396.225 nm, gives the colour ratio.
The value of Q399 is 1.77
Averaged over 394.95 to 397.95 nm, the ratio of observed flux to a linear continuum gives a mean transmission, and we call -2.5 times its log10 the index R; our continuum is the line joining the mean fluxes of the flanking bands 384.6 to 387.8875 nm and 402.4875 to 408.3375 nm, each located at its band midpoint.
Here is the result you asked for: 0.31 mag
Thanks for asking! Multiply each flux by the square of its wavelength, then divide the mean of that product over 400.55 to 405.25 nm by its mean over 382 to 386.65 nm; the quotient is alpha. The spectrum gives 2.25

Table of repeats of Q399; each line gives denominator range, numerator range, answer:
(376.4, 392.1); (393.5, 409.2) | 1.61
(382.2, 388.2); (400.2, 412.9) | 2.14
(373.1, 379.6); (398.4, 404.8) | 1.91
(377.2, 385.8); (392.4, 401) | 1.32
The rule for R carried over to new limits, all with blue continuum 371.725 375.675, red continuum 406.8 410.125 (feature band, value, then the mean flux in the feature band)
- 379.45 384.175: 0.48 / 32.8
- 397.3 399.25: 0.14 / 52.2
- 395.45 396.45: 0.39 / 40.7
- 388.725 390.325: 0.32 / 41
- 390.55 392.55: 0.22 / 45.7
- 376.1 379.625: 0.22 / 40.3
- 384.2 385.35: 0.39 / 36.9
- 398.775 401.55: -0.05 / 63.2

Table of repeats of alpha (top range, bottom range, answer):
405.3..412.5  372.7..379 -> 1.81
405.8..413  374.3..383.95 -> 2.07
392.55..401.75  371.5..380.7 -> 1.19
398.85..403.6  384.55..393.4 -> 1.79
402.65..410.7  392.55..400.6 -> 1.54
